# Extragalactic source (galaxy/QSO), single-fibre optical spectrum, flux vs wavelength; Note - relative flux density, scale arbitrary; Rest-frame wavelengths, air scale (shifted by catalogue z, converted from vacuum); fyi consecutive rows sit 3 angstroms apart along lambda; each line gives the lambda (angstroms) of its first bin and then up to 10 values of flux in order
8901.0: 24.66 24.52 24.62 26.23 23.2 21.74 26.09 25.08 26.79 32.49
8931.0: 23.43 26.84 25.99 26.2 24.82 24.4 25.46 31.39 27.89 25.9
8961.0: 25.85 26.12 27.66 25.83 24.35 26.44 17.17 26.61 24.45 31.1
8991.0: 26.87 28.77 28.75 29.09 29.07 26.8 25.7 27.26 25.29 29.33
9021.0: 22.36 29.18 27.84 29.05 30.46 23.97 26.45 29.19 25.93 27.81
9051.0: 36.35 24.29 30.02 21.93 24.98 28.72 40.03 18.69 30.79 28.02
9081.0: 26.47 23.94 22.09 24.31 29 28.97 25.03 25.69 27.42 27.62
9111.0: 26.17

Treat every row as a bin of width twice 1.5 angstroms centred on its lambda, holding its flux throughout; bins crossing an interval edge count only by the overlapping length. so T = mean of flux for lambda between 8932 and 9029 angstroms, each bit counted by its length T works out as 26.6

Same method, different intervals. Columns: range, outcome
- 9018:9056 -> 27.8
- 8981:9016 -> 27.5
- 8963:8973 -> 26.2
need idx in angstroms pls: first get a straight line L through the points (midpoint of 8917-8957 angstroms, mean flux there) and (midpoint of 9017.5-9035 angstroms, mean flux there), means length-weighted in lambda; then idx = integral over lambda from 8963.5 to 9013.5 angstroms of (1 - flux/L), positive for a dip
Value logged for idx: 1.3 angstroms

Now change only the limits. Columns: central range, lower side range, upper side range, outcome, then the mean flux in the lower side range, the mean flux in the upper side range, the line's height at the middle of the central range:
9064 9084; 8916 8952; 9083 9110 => -1.7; 26.2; 26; 26.1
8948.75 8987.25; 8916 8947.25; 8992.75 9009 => 1.8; 26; 28.2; 27.2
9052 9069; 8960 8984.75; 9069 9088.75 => -1.0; 25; 26.1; 25.9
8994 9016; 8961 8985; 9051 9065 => -1.7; 24.9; 26.6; 25.6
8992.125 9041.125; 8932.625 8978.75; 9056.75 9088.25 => -1.9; 26.1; 26.8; 26.5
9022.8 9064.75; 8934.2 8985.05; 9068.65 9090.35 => -2.6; 25.7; 26.2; 26.1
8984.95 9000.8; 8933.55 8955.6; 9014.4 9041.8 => -0.9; 26.6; 27.3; 27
